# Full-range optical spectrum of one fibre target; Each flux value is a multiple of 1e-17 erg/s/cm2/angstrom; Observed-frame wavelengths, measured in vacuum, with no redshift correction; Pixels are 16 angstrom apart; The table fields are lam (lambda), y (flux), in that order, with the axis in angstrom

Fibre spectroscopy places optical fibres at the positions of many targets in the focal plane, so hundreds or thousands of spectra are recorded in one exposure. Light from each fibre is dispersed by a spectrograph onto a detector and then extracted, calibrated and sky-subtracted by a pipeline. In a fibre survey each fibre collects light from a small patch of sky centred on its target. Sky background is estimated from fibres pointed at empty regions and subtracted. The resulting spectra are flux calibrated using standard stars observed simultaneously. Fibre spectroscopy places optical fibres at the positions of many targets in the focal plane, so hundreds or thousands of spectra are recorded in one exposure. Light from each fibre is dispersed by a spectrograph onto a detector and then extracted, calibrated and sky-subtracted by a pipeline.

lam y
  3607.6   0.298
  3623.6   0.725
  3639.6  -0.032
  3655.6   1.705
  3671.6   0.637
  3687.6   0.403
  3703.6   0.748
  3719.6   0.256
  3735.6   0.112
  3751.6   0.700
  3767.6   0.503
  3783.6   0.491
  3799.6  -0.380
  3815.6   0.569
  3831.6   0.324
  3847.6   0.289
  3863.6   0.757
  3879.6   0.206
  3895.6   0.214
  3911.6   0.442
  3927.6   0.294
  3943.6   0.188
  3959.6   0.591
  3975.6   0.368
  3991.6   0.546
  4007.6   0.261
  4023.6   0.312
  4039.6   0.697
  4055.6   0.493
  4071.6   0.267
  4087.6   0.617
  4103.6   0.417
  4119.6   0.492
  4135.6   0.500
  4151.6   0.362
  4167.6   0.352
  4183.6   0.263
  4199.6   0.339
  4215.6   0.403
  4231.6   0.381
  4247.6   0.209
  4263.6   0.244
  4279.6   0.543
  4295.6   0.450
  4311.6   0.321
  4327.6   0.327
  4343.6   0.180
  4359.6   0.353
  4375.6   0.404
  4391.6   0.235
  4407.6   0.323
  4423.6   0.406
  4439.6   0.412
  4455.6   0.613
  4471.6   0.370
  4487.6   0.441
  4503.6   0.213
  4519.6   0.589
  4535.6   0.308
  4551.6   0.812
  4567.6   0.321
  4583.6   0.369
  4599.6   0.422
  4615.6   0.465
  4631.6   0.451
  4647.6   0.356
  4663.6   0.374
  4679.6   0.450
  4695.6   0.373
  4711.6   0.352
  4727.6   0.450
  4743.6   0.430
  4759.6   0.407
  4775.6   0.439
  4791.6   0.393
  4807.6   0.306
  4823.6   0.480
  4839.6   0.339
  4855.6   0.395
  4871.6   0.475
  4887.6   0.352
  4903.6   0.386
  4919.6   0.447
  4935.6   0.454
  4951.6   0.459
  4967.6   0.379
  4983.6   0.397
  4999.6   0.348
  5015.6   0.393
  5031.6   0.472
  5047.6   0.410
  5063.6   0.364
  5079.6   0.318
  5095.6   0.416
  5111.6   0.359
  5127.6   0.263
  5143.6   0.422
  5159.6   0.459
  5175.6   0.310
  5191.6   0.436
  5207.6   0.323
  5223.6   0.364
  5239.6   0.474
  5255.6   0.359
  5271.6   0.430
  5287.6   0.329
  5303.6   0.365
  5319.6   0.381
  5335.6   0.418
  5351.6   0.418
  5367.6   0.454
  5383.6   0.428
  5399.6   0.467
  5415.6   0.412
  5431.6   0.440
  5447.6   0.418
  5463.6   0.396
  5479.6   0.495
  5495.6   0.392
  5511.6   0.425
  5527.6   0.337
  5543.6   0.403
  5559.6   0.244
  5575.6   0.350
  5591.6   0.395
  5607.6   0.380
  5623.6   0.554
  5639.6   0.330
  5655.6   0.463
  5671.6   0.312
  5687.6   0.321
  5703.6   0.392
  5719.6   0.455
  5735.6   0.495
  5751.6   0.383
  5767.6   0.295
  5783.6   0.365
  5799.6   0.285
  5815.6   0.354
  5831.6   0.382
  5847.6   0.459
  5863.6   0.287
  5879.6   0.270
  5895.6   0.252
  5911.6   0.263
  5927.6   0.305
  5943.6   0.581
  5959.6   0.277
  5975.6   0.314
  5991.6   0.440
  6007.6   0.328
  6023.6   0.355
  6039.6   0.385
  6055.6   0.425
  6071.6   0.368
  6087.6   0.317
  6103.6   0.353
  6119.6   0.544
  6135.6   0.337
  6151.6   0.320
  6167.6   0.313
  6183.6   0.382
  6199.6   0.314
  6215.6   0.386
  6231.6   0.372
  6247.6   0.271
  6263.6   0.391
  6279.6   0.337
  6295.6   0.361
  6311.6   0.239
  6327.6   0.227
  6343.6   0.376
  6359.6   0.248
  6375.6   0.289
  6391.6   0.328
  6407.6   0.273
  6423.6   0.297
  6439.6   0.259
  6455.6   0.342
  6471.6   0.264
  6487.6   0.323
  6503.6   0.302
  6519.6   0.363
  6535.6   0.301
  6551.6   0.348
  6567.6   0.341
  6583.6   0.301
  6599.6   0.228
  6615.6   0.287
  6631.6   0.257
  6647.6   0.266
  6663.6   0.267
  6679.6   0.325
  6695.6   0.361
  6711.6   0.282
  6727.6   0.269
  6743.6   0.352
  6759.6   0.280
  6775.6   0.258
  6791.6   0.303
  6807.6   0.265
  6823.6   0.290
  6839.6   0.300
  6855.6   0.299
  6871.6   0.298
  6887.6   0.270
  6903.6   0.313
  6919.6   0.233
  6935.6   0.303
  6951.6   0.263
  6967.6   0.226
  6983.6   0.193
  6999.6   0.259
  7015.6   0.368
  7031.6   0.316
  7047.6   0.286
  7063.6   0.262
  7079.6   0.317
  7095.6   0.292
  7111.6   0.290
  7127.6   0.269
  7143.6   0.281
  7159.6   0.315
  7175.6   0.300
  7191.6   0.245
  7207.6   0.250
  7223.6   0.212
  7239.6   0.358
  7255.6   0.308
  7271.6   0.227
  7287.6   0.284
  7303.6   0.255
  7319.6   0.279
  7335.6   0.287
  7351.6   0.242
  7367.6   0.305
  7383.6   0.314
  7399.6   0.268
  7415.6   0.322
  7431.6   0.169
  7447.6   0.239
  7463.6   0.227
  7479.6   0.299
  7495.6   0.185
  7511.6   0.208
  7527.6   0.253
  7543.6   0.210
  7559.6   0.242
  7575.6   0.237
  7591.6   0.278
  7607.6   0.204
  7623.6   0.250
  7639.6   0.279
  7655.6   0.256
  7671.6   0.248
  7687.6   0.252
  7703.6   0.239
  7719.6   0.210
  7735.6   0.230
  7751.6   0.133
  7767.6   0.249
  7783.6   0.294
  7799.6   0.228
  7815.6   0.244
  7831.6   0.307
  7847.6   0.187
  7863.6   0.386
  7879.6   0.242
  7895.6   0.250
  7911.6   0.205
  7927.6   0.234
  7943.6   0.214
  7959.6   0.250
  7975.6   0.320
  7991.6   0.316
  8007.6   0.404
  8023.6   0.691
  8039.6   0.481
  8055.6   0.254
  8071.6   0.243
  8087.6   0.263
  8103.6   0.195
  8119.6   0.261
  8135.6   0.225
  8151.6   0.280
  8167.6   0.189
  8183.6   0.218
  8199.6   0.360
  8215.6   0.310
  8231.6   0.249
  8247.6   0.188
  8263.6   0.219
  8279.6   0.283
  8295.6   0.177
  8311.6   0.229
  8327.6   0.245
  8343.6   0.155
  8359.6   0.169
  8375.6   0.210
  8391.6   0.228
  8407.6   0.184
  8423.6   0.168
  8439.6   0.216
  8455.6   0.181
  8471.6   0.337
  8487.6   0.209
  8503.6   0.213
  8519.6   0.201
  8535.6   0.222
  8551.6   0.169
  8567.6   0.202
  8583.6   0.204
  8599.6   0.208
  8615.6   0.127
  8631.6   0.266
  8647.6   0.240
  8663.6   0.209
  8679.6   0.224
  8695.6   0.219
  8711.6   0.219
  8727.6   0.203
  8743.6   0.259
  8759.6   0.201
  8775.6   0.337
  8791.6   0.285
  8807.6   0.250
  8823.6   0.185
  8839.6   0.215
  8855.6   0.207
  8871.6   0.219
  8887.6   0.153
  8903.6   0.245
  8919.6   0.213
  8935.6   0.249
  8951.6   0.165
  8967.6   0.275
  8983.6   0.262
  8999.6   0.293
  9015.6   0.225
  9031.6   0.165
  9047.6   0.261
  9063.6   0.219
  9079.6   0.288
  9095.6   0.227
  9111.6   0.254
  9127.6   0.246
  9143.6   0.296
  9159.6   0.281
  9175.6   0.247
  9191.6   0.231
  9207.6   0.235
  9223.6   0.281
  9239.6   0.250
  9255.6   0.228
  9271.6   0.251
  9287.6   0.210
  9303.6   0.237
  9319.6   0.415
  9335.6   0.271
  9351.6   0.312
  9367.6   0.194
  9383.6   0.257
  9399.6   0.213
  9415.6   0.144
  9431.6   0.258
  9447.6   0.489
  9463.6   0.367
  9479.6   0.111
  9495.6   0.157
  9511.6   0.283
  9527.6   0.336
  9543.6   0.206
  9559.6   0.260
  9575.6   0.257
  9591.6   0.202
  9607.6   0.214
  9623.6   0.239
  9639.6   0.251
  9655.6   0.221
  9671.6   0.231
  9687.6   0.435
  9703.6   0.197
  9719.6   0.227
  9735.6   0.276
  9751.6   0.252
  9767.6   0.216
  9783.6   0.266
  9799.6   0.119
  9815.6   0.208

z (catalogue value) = 0.22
